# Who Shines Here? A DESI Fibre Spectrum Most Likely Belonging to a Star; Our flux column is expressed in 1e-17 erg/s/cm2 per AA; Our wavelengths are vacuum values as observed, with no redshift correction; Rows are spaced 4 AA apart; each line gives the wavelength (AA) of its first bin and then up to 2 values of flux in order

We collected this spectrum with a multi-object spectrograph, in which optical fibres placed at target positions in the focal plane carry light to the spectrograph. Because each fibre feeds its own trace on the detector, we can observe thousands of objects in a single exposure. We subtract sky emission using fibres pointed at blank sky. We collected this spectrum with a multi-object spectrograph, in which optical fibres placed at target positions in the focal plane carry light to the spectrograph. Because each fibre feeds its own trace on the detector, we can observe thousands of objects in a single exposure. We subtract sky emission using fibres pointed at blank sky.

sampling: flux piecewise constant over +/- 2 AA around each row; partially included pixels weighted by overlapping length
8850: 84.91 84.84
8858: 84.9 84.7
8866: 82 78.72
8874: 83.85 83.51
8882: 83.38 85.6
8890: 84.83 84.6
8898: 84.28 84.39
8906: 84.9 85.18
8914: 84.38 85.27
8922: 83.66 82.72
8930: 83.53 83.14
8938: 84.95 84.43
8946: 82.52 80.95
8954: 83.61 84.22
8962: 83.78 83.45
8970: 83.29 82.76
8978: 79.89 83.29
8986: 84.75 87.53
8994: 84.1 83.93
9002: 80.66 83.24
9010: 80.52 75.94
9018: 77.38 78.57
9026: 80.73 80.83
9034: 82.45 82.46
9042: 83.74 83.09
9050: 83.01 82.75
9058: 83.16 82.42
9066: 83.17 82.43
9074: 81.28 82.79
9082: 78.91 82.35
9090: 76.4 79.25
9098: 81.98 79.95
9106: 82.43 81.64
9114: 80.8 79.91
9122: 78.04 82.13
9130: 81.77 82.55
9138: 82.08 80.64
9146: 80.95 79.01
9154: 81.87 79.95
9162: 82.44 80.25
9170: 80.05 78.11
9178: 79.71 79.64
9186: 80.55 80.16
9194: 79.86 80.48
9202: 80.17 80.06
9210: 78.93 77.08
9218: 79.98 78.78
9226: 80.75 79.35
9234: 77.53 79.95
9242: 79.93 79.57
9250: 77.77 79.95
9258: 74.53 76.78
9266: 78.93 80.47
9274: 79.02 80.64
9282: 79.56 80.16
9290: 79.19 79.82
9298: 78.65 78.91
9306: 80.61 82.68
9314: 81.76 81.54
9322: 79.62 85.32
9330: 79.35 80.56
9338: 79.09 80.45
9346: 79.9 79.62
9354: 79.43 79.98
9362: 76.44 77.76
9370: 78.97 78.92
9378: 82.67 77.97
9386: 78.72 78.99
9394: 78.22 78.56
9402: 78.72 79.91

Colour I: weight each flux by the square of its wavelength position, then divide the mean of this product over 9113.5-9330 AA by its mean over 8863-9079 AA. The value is 1.02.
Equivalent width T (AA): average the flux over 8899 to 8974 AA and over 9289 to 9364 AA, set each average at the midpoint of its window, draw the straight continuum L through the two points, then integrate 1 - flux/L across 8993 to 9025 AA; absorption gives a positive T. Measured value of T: 1.0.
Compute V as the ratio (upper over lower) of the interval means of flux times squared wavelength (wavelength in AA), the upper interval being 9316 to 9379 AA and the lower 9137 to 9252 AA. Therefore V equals 1.03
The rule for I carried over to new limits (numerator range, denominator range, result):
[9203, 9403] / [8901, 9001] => 1.02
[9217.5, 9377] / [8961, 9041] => 1.04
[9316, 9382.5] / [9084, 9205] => 1.04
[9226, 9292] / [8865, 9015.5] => 1.02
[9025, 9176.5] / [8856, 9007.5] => 1.01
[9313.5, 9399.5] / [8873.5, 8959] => 1.04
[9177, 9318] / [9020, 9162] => 1.01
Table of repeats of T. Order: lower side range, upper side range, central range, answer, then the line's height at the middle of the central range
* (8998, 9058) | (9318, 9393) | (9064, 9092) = -0.01 AA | 81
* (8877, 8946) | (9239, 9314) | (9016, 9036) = 0.66 AA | 82.7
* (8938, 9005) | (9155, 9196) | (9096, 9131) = 0.07 AA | 81.1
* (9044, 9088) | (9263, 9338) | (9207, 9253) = 1.02 AA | 80.9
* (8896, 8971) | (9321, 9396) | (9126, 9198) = 0.83 AA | 81.5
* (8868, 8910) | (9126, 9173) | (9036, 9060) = -0.26 AA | 82.1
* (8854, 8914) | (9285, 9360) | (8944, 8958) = 0.13 AA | 83.4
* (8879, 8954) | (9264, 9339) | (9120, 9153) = 0.40 AA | 81.9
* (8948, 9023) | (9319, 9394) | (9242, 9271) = 0.73 AA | 80.3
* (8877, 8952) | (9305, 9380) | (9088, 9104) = 0.59 AA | 82.4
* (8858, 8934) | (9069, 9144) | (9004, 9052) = 0.59 AA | 82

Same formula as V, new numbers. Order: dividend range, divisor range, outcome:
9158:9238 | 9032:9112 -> 1.00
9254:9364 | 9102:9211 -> 1.02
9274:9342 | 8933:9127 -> 1.04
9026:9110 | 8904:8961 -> 1.00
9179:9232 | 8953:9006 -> 1.00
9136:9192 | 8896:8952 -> 1.01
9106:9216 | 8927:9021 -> 1.01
